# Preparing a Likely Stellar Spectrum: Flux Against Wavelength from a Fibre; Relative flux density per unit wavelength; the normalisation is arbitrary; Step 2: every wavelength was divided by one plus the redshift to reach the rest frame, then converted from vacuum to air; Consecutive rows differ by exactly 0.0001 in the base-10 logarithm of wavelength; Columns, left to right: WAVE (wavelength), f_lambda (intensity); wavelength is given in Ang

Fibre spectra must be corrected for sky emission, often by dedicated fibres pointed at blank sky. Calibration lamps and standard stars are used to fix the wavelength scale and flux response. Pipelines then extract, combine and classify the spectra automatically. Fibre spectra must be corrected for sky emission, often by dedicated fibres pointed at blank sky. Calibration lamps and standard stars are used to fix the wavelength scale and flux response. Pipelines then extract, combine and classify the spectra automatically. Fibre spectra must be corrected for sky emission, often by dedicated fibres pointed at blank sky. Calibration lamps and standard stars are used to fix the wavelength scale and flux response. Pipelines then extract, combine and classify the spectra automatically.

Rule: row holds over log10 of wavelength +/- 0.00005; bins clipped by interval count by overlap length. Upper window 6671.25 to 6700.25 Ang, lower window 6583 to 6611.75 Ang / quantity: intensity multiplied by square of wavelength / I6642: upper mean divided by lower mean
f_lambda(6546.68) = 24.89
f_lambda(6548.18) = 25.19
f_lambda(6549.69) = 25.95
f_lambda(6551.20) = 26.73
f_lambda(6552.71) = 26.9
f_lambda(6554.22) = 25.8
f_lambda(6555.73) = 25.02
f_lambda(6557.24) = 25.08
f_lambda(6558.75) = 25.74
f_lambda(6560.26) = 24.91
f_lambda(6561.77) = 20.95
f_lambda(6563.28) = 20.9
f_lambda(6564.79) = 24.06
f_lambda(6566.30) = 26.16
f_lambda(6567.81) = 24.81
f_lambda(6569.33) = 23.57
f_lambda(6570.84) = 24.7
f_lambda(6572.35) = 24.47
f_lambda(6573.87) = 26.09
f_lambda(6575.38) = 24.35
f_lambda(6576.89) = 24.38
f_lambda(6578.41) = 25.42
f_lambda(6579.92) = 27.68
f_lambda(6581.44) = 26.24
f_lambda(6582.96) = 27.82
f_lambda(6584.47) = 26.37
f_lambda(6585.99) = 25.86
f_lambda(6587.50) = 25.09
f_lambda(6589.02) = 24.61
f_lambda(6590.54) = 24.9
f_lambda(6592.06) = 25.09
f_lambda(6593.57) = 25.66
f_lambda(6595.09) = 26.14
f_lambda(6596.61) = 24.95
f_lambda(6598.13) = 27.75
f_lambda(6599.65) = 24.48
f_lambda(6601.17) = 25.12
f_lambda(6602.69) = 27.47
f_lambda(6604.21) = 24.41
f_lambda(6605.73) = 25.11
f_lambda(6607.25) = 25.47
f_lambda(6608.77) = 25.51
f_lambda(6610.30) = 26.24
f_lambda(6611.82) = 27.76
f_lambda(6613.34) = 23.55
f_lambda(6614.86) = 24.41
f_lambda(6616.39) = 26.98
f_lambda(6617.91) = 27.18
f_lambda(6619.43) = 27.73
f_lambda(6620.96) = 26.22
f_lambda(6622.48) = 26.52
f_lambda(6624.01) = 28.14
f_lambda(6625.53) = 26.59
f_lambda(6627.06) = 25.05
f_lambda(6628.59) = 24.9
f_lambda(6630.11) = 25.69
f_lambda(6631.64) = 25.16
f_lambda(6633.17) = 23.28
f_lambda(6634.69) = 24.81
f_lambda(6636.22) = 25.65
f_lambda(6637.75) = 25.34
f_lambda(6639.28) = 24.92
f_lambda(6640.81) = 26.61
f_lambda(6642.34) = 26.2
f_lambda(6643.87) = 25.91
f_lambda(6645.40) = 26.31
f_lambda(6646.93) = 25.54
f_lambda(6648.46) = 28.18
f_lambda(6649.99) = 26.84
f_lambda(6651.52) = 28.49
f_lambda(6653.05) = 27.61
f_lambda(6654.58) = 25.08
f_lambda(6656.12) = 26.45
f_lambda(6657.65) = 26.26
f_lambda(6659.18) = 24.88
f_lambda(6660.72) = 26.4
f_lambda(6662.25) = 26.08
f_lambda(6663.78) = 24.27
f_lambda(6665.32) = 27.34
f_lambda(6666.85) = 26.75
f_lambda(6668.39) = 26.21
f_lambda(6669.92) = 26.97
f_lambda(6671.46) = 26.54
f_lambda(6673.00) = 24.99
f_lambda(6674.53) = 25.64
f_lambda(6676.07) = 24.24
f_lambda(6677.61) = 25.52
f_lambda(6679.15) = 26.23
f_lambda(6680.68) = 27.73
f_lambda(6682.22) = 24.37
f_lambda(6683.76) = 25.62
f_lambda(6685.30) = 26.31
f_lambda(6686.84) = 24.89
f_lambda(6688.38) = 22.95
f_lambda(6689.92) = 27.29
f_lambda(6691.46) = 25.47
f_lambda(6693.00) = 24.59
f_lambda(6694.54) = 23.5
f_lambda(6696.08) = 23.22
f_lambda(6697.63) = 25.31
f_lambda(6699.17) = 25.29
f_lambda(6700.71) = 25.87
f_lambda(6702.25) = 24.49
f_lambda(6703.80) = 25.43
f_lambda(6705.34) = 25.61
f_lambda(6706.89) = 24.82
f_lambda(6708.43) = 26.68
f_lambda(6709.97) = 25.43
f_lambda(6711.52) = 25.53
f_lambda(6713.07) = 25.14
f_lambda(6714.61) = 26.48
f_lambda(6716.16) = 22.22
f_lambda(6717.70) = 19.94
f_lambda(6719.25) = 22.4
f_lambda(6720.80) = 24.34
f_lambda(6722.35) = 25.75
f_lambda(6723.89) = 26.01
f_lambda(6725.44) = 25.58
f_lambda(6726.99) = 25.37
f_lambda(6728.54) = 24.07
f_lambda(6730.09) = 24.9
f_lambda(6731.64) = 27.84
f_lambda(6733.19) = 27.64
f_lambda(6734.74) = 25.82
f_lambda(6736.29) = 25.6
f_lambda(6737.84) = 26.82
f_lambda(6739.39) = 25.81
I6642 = 1.01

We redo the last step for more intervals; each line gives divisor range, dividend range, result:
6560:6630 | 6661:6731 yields 1.02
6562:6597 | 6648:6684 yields 1.07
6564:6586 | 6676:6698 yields 1.02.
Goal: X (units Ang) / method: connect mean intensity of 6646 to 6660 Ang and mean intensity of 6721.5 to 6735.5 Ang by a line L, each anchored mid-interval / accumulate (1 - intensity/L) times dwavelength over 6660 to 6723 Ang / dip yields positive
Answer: 2.4 Ang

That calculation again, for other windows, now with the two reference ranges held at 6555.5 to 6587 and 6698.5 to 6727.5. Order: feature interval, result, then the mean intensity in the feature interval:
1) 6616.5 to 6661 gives -2.2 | 26.1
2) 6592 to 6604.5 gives -0.4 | 25.8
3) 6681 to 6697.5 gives 0.0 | 24.9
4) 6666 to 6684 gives -0.7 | 25.9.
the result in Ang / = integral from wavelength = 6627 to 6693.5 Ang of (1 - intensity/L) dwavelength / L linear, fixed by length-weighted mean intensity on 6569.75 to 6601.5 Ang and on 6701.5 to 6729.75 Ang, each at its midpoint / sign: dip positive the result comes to -1.9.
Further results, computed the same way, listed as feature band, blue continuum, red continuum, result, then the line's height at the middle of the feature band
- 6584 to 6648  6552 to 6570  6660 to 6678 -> -1.3 Ang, 25.2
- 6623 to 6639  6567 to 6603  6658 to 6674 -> 0.2 Ang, 25.8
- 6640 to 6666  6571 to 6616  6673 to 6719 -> -1.2 Ang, 25.3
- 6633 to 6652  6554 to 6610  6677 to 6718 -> -0.7 Ang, 25.1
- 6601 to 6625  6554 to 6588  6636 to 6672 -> -0.5 Ang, 25.7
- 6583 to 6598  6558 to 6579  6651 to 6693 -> -0.6 Ang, 24.7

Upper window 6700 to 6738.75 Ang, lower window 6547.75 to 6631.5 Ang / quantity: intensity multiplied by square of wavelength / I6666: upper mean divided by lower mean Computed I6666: 1.0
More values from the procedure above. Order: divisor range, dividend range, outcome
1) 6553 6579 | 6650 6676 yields 1.10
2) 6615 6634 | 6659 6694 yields 1.00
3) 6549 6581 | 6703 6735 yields 1.05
